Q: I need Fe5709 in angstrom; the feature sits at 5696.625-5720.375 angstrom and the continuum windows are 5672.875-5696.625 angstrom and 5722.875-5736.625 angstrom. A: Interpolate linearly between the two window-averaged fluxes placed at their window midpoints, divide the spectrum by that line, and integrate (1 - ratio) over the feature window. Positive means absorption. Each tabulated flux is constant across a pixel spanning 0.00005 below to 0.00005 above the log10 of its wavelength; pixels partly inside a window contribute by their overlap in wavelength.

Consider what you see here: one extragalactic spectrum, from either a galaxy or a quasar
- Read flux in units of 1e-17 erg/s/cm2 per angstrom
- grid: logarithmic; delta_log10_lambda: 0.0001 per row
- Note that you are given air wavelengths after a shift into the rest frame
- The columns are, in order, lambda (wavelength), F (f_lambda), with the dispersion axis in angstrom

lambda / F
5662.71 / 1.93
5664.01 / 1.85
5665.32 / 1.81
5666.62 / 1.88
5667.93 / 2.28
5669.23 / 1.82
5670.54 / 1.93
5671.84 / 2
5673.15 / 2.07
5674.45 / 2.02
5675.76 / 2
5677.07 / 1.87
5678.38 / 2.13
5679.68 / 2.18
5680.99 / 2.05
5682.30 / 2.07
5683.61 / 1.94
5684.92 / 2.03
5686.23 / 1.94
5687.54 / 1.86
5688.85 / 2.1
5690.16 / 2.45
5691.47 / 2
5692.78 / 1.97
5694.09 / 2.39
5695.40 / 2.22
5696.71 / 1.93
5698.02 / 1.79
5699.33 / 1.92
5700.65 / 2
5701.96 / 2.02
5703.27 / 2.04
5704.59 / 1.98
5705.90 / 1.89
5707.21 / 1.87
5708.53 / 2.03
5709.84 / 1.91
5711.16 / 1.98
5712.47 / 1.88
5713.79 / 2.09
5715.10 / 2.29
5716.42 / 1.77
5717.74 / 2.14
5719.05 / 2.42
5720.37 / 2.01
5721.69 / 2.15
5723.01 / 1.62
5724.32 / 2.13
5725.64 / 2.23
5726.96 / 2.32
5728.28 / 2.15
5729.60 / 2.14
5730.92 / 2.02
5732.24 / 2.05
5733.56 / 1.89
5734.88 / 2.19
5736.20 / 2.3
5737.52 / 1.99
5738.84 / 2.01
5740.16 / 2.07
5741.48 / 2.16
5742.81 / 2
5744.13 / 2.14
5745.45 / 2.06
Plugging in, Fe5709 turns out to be 1.0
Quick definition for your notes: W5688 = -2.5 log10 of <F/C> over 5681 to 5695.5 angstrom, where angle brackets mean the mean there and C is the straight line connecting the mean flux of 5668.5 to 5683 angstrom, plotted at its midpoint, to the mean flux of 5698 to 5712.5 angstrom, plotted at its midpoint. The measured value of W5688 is -0.05 mag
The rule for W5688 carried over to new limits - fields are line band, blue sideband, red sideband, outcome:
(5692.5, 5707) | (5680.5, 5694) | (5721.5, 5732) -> 0.029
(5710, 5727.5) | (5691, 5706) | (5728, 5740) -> -0.010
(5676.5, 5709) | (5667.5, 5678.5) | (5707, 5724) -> -0.009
